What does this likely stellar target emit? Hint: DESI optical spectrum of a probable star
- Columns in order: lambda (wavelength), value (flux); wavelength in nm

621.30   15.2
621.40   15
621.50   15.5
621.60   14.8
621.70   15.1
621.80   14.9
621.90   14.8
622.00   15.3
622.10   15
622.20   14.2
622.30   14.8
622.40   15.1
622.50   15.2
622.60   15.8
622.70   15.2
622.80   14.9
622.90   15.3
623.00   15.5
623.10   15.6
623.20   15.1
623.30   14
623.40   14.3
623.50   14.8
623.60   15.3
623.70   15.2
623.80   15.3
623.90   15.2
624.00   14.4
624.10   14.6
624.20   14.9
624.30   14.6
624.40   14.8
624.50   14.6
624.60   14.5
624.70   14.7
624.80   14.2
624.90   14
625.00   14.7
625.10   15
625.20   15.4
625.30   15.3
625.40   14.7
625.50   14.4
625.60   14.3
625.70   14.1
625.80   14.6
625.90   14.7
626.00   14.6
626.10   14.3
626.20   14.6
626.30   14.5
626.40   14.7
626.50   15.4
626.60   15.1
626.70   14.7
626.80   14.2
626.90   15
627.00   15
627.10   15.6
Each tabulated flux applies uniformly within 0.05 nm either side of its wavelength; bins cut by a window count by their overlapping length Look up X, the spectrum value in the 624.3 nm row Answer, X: 14.6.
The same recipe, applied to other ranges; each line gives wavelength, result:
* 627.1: 15.6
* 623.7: 15.2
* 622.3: 14.8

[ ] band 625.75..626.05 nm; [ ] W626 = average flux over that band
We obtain 14.6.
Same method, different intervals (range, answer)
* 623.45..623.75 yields 15.1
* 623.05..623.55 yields 14.8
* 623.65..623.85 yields 15.3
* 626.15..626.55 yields 14.8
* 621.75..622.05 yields 15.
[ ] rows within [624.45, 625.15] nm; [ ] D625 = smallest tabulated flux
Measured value 14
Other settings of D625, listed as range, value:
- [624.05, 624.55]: 14.6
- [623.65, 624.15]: 14.4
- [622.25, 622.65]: 14.8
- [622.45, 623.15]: 14.9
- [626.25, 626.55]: 14.5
